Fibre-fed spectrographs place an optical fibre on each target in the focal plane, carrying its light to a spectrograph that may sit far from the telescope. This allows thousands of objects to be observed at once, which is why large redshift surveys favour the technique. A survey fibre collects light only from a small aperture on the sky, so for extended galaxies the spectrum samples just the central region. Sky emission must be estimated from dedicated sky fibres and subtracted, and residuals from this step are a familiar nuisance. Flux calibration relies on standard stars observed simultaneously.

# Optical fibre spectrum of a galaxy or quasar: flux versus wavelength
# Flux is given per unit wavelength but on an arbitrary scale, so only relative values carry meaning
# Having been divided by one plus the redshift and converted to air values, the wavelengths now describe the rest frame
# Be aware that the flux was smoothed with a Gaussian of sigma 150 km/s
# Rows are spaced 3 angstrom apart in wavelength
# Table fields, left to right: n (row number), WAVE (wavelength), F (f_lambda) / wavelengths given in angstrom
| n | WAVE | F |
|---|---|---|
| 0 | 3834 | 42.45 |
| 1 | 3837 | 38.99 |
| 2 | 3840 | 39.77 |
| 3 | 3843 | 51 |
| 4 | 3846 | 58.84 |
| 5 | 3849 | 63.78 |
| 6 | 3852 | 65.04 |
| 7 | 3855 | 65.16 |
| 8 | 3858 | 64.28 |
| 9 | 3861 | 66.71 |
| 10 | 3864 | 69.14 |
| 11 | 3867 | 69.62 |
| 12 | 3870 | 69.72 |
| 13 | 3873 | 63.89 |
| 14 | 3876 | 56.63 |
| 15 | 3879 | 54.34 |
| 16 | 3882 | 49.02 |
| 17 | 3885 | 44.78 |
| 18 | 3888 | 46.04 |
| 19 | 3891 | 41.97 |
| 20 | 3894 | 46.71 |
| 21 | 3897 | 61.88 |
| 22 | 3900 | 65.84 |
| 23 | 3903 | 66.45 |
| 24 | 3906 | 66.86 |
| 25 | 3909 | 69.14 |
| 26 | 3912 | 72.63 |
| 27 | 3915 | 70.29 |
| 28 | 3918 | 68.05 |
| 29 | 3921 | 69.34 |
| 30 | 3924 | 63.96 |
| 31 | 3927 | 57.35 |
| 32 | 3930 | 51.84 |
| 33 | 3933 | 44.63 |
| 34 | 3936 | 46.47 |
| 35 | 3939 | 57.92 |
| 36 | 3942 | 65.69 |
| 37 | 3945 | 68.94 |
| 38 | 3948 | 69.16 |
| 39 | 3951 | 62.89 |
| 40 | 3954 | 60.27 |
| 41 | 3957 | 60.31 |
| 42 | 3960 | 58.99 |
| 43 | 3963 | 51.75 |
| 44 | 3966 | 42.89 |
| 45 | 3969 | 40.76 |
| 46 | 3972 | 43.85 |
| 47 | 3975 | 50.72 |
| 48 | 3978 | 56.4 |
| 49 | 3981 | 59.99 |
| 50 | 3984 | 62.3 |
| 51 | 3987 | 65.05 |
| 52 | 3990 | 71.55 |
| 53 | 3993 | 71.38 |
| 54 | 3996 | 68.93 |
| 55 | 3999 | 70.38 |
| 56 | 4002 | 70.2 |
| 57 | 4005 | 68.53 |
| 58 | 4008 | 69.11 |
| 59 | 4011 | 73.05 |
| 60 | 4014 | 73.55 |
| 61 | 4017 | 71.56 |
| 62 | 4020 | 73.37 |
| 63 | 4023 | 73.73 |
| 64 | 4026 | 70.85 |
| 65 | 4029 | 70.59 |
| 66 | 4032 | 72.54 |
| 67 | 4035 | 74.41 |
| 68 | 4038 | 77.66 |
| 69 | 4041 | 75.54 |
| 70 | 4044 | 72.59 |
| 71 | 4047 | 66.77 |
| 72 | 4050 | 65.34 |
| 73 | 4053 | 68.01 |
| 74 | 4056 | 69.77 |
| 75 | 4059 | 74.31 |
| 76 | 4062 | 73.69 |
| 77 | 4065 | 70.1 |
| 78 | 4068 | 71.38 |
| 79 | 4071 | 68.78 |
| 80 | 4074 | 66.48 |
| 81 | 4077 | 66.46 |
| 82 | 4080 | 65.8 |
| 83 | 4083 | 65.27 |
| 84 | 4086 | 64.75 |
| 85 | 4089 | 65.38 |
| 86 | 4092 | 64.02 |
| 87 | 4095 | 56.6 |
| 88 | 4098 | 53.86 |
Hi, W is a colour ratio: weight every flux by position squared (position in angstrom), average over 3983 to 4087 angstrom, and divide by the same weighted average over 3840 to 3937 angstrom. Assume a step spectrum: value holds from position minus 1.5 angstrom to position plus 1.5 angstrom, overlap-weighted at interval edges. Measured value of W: 1.26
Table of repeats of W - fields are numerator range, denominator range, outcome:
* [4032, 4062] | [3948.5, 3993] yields 1.31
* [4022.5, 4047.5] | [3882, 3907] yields 1.44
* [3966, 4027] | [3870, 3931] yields 1.14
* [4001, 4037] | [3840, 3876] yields 1.24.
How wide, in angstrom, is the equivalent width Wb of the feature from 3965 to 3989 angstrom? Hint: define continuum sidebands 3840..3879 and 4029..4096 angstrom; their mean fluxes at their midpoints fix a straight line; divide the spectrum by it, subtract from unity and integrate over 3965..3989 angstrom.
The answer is 4.7 angstrom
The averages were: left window 62.4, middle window 53.3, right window 69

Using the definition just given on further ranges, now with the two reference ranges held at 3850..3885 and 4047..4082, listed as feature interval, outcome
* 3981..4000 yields -0.3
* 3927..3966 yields 4.4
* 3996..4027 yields -1.9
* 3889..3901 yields 1.9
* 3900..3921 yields -1.6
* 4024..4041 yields -1.4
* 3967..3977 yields 3.1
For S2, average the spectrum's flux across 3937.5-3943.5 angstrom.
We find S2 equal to 61.8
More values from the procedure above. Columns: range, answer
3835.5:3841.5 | 39.4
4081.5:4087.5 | 65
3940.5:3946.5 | 67.3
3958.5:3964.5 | 55.4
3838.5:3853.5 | 55.7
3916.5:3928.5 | 64.7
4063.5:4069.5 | 70.7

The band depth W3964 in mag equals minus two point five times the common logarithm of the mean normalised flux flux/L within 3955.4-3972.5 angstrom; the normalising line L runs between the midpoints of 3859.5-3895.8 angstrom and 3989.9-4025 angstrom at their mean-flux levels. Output 0.30 mag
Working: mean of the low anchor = 56.6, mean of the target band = 50.2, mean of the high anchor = 71.3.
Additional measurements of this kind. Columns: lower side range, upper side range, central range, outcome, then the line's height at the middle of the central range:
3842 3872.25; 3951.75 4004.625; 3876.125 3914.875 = 0.095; 62.9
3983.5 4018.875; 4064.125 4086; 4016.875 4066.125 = -0.050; 68.6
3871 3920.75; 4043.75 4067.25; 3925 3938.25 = 0.207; 61.8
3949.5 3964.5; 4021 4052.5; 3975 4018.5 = -0.032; 65.3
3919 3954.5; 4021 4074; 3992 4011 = -0.053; 66.7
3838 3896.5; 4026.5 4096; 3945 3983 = 0.138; 63.1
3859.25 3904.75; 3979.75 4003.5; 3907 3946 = -0.001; 62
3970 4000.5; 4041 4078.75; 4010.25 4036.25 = -0.107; 65.8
